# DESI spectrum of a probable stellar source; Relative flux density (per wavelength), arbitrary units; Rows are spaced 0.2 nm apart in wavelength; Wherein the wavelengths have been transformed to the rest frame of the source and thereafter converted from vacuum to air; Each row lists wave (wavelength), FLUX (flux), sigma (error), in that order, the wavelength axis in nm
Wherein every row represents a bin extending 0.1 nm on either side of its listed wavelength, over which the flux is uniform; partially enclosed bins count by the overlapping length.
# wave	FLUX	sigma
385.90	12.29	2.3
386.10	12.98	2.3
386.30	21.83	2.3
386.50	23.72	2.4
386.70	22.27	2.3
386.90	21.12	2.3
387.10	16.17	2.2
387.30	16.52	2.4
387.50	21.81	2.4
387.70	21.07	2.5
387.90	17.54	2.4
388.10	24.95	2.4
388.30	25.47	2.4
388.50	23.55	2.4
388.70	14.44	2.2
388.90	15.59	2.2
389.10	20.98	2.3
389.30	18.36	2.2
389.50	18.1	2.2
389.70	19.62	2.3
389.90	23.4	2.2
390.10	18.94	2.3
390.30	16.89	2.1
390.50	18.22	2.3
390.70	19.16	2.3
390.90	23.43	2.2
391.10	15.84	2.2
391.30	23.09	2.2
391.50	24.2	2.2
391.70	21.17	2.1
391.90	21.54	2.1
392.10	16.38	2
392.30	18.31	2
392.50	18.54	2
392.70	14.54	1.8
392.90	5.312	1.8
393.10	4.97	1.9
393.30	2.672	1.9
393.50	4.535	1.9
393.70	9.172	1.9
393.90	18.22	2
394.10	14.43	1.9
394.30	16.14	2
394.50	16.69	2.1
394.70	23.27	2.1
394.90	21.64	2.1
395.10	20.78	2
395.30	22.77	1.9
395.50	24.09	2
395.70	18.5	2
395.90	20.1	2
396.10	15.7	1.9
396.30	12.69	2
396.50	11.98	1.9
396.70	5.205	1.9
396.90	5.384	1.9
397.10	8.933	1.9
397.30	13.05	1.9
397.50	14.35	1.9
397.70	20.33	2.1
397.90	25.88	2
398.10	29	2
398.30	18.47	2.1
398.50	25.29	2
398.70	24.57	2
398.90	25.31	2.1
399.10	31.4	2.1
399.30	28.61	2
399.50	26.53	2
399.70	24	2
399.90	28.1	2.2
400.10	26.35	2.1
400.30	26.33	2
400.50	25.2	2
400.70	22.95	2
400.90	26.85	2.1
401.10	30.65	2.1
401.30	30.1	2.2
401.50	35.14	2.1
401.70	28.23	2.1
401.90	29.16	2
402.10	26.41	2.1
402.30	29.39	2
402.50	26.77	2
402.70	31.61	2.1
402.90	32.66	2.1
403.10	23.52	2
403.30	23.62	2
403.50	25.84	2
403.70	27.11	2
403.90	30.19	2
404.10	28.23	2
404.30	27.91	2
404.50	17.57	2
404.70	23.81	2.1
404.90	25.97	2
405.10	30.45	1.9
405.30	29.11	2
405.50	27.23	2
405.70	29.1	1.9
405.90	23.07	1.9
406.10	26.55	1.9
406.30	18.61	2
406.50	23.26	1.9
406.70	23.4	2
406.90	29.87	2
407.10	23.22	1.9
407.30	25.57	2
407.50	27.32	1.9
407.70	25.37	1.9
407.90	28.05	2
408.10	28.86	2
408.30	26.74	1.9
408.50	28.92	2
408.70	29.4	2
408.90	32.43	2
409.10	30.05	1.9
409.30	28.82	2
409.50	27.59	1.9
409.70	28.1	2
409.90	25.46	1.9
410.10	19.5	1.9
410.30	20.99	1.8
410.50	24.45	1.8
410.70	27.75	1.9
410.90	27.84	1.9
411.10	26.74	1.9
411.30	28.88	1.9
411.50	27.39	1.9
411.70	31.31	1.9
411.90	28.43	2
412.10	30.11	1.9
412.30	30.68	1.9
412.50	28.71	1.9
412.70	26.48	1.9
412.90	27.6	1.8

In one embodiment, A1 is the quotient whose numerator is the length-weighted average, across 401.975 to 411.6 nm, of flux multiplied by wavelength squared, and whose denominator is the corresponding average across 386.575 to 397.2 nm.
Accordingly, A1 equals 1.7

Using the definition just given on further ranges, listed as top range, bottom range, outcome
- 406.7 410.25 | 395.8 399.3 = 1.56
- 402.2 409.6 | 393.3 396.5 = 1.71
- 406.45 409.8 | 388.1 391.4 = 1.52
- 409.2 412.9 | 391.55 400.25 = 1.62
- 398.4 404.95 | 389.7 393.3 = 1.63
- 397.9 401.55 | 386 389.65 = 1.44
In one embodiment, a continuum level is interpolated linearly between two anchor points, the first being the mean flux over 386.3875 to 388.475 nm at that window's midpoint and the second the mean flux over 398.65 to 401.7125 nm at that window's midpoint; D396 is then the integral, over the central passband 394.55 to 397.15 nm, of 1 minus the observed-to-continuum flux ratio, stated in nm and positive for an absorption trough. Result 0.913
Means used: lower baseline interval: 21.2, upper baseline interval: 27.5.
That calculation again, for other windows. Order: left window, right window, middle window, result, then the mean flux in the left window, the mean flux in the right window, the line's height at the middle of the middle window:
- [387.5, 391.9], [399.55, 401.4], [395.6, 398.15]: 0.97 nm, 20.3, 26.7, 24.6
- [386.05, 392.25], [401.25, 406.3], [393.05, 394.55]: 0.77 nm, 20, 27.3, 22.3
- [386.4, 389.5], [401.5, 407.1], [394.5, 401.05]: 0.85 nm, 20.2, 26.7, 24.1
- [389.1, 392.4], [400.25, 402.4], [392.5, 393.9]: 0.85 nm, 19.8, 28.3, 21.8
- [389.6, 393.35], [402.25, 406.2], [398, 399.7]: -0.23 nm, 17.4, 27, 22.9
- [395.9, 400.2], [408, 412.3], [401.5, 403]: -0.45 nm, 20.1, 27.7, 22.7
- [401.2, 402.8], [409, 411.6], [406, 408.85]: 0.14 nm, 29.6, 26.4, 27.5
